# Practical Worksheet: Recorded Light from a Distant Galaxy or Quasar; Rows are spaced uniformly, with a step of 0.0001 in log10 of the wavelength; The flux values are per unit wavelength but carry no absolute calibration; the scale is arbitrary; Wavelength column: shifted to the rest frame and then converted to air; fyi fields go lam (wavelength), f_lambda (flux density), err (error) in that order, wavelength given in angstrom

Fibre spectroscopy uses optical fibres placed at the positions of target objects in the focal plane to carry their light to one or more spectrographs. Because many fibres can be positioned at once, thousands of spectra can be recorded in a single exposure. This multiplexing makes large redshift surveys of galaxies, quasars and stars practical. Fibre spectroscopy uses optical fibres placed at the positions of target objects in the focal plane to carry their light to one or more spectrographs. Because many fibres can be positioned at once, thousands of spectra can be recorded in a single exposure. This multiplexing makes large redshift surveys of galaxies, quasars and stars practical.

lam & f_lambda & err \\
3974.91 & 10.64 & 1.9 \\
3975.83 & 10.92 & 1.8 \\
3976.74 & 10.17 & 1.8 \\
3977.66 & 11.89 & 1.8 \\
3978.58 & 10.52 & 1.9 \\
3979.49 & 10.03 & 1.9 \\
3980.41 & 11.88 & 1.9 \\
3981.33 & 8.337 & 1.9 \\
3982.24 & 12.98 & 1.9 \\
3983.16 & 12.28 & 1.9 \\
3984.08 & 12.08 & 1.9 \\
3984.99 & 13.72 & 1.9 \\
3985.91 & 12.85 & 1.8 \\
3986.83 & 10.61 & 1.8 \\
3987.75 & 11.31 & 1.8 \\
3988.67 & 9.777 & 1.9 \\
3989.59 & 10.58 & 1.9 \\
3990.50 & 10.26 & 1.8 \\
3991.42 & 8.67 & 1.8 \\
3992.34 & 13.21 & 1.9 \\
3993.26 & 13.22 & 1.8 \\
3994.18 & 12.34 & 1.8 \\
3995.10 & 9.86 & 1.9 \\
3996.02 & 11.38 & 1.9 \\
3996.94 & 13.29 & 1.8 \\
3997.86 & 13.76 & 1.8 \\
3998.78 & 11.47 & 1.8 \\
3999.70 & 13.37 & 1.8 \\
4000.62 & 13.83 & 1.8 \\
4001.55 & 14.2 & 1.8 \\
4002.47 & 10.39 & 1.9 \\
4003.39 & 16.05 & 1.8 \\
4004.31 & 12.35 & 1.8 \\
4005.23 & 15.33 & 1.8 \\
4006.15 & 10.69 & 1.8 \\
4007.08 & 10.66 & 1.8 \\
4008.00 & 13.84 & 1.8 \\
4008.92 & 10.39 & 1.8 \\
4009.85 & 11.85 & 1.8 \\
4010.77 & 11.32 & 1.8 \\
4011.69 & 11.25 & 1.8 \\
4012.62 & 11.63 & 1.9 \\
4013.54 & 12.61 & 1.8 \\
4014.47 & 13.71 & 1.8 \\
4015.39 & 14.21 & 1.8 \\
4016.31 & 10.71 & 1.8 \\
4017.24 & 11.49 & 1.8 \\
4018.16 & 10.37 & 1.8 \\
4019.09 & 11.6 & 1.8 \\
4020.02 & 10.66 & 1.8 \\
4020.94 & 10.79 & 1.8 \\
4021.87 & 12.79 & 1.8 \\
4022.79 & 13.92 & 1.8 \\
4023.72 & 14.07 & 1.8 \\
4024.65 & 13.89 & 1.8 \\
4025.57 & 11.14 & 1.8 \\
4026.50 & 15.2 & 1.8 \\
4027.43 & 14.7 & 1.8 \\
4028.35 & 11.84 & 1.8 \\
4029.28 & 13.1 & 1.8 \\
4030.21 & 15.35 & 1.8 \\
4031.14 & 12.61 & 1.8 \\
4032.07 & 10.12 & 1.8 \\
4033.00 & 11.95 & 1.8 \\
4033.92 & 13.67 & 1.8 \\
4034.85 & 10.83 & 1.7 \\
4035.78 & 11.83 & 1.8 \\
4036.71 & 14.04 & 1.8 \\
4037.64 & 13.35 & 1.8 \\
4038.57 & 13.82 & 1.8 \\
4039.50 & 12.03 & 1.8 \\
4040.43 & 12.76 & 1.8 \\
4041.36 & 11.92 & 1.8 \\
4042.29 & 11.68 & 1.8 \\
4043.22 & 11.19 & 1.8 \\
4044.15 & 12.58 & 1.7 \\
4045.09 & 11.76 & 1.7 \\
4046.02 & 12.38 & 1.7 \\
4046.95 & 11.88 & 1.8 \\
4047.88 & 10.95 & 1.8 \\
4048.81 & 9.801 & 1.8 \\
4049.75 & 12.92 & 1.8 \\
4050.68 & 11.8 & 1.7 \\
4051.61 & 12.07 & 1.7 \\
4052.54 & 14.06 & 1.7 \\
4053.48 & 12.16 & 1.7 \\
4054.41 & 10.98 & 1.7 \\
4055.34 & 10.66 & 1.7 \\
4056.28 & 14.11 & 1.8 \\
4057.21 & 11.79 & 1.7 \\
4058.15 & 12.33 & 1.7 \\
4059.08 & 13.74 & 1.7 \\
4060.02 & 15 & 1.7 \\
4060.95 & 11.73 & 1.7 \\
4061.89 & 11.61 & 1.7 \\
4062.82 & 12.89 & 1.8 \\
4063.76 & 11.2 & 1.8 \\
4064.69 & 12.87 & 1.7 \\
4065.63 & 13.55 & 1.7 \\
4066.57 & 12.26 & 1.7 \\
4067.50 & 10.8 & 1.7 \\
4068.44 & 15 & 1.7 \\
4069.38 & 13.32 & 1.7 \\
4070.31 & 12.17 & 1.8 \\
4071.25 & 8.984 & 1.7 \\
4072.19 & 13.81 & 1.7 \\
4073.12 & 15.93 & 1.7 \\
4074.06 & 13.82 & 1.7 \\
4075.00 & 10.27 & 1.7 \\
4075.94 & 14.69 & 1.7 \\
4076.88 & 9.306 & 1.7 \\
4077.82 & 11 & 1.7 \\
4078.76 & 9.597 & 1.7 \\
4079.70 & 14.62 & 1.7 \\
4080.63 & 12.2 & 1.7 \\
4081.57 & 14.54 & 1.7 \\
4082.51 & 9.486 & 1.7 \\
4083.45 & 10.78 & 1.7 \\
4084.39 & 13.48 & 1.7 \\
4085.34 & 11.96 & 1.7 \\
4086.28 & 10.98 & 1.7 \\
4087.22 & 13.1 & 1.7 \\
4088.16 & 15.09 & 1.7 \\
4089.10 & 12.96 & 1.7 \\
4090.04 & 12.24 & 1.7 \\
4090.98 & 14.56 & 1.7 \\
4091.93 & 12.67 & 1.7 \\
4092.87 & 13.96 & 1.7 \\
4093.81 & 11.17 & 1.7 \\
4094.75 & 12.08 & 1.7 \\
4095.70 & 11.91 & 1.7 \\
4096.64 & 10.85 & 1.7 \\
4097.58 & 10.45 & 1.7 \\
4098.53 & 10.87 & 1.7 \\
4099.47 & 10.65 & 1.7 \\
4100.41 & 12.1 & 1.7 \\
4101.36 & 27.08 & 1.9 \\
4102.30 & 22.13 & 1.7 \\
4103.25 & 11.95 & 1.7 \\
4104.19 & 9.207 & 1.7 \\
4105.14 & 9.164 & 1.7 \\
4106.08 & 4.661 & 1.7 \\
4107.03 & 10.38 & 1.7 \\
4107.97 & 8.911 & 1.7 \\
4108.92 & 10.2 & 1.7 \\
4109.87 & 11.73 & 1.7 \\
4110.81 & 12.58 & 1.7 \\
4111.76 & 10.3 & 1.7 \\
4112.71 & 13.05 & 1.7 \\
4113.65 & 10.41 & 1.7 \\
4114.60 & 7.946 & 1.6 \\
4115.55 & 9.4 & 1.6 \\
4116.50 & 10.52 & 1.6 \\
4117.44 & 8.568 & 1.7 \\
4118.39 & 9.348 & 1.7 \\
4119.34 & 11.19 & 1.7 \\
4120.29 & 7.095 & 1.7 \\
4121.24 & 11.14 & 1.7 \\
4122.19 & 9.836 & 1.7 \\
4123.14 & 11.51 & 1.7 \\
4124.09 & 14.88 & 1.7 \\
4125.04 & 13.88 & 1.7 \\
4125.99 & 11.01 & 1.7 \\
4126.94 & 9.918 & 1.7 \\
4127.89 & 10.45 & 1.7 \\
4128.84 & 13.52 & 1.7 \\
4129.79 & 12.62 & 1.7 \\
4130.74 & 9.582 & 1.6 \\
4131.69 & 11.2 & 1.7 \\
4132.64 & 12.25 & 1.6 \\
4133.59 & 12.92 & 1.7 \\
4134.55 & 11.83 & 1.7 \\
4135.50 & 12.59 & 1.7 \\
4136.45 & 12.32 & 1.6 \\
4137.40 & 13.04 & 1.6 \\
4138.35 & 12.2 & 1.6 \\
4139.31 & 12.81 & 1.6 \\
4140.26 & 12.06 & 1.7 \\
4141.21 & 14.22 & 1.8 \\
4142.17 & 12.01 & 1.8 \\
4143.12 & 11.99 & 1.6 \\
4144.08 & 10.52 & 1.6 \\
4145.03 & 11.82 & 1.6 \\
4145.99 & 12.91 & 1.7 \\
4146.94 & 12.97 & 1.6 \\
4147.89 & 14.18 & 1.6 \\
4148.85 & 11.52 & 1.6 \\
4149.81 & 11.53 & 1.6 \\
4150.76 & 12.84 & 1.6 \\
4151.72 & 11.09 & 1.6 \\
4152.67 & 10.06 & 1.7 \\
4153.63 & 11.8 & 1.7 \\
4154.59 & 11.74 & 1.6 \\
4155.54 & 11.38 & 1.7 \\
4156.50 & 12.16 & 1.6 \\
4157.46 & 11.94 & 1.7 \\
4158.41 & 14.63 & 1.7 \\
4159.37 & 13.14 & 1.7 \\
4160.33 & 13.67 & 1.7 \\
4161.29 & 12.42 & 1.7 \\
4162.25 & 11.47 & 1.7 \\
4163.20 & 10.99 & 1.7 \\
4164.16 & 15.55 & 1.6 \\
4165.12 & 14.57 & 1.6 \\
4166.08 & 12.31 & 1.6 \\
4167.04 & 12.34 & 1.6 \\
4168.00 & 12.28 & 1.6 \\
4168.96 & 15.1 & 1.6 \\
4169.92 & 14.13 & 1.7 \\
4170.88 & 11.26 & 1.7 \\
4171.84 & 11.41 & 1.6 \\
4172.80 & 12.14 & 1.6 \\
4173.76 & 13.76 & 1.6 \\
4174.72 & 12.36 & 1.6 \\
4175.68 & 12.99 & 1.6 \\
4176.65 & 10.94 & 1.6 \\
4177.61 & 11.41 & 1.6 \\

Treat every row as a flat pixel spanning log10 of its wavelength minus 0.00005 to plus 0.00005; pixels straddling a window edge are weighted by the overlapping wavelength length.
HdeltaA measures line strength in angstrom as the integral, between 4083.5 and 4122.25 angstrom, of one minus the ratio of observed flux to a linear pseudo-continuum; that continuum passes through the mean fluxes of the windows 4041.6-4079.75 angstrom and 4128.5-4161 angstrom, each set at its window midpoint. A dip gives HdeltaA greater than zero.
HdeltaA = 1.9 angstrom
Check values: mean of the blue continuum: 12.2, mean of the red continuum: 12.3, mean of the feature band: 11.7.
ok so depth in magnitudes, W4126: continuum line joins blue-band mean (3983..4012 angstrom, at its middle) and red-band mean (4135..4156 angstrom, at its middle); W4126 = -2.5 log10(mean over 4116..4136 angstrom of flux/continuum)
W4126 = 0.09 mag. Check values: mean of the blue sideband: 12.1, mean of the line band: 11.2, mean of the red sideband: 12.2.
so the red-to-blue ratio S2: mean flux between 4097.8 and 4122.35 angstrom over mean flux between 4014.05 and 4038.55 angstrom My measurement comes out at 0.88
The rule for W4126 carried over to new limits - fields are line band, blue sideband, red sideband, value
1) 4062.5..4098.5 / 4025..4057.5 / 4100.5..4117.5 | -0.036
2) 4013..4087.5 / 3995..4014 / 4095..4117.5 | -0.034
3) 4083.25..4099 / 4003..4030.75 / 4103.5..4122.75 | -0.179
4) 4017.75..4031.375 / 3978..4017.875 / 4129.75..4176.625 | -0.068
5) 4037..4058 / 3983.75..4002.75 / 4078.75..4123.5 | -0.029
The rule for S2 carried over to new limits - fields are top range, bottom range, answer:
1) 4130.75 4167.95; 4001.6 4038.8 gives 0.99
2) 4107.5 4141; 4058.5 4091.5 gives 0.90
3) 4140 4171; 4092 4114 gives 1.04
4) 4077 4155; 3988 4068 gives 0.96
